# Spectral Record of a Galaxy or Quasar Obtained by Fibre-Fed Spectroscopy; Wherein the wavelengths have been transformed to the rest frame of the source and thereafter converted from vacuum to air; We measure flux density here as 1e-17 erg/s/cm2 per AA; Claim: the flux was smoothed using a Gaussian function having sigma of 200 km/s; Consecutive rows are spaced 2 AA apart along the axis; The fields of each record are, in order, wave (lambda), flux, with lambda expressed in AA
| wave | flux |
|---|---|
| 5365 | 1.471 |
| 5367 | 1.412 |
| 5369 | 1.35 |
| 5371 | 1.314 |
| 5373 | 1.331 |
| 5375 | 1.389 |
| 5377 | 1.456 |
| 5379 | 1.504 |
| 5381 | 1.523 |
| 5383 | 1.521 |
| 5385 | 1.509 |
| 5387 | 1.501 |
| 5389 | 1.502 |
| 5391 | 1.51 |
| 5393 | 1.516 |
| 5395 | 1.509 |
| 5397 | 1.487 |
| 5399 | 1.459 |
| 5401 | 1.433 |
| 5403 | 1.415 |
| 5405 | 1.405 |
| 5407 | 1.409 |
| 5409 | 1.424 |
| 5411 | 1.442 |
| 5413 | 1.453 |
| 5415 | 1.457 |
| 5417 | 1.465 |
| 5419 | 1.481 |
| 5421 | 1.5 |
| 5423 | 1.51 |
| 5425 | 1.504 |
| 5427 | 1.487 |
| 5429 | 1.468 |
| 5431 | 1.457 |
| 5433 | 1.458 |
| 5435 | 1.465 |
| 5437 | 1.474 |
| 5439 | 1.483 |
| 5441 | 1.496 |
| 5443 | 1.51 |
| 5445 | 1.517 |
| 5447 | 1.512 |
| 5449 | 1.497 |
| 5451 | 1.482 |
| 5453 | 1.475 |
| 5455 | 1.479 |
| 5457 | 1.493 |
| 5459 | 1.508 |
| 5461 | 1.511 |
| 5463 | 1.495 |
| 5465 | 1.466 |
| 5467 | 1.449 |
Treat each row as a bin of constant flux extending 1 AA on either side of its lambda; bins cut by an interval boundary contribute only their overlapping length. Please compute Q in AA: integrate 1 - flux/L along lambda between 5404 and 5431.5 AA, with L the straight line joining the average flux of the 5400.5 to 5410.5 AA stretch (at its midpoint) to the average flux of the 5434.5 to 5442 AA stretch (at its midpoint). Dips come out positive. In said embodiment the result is -0.39 AA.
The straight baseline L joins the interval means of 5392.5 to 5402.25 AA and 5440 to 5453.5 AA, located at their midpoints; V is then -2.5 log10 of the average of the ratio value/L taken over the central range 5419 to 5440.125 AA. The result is 0.008 mag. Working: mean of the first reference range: 1.48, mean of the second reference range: 1.5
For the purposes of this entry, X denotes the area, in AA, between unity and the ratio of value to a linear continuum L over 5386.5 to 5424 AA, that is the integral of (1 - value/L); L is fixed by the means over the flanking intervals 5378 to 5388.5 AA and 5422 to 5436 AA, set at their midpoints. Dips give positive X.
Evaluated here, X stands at 0.72 AA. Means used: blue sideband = 1.51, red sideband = 1.48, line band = 1.47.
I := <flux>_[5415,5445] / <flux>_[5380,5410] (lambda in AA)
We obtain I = 1.01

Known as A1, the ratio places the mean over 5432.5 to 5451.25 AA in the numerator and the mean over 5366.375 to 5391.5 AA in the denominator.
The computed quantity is 1.03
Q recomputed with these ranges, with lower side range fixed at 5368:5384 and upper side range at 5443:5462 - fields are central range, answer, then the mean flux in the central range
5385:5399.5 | -0.61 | 1.5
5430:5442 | 0.08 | 1.47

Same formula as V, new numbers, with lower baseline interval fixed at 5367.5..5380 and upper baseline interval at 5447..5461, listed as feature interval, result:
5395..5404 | -0.02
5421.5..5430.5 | -0.02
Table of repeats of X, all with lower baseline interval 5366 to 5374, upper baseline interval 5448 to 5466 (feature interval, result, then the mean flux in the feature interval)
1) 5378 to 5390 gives -1.2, 1.51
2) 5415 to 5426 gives -0.4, 1.49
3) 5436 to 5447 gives -0.2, 1.5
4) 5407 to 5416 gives -0.1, 1.44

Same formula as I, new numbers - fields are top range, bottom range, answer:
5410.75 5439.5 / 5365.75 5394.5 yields 1.01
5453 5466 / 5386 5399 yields 0.99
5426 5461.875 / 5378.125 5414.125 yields 1.01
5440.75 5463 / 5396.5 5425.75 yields 1.03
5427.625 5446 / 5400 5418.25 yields 1.03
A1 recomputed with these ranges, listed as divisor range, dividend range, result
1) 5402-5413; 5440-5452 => 1.06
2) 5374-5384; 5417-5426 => 1.01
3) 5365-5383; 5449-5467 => 1.05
